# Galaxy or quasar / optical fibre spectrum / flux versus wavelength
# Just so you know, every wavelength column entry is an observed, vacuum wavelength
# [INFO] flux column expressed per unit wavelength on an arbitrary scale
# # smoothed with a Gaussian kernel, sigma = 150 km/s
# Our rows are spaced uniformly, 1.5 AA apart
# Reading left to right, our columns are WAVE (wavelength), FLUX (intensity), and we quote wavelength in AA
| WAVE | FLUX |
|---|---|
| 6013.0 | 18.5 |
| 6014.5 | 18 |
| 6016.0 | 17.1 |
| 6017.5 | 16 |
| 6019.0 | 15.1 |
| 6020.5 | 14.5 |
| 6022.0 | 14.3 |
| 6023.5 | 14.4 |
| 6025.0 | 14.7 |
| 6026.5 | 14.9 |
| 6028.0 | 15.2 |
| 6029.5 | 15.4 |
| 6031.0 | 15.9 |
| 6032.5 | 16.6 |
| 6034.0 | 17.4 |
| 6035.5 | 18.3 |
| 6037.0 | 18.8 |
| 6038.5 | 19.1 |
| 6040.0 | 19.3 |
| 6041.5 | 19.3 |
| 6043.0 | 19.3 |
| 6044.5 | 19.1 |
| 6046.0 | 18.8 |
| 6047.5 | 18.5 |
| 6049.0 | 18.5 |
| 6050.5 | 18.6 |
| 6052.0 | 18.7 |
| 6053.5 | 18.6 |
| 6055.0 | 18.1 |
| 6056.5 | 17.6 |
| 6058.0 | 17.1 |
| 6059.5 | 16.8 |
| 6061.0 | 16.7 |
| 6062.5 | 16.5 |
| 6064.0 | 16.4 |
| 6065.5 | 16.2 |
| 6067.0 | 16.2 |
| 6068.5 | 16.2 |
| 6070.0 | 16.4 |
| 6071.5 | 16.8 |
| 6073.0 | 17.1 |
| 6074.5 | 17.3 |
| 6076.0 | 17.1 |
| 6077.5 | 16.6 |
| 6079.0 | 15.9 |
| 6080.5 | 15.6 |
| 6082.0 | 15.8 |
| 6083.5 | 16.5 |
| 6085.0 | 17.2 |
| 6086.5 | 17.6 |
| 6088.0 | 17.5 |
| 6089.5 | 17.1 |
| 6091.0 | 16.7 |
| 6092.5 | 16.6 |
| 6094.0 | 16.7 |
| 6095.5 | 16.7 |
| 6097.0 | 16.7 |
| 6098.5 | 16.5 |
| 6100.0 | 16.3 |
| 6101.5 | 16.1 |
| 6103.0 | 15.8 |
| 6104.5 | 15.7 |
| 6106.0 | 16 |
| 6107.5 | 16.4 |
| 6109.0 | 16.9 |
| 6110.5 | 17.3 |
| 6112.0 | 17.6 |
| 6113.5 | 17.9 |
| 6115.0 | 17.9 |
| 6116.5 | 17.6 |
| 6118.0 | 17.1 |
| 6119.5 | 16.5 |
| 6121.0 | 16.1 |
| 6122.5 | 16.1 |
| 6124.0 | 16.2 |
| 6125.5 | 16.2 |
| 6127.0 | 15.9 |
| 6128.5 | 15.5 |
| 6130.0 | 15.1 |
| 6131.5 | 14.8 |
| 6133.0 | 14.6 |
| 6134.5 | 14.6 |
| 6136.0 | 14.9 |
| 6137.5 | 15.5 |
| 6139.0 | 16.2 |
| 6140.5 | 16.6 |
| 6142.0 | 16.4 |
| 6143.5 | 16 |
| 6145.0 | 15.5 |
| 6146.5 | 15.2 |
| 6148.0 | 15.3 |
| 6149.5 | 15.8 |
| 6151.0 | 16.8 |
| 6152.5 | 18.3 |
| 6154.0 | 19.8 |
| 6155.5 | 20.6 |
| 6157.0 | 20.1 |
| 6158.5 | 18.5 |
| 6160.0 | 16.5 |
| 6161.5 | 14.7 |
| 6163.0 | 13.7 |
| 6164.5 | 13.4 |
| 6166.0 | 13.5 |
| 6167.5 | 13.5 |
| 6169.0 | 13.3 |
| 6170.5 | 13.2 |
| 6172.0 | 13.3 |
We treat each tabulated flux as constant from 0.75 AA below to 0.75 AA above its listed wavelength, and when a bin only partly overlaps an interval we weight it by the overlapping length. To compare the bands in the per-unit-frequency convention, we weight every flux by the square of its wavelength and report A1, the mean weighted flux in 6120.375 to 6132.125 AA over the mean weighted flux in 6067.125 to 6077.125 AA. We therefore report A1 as 1.0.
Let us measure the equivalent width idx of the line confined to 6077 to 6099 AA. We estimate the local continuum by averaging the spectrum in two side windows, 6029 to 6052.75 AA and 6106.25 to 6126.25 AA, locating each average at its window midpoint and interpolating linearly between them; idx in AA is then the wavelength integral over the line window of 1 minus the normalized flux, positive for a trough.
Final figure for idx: 0.95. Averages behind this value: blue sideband 18.3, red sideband 16.9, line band 16.6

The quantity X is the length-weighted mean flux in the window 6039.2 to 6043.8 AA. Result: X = 19.3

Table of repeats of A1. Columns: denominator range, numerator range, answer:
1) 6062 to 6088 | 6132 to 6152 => 0.97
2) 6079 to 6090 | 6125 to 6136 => 0.92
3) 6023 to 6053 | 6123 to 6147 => 0.92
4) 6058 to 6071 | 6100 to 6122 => 1.03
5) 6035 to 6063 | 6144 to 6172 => 0.90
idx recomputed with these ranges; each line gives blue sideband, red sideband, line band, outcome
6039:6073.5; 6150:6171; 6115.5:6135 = 0.9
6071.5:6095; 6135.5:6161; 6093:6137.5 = 1.6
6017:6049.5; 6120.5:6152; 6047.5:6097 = -1.5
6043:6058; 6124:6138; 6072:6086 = 0.6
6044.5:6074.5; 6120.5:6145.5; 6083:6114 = -0.5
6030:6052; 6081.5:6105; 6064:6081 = 0.8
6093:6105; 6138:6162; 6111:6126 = -0.3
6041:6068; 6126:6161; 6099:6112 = 0.5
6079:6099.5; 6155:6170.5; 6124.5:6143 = 0.5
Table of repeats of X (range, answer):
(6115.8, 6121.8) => 16.8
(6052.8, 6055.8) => 18.3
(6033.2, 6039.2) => 18.4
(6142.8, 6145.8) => 15.7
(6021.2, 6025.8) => 14.5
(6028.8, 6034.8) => 16.3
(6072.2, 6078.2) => 17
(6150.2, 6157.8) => 19.1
